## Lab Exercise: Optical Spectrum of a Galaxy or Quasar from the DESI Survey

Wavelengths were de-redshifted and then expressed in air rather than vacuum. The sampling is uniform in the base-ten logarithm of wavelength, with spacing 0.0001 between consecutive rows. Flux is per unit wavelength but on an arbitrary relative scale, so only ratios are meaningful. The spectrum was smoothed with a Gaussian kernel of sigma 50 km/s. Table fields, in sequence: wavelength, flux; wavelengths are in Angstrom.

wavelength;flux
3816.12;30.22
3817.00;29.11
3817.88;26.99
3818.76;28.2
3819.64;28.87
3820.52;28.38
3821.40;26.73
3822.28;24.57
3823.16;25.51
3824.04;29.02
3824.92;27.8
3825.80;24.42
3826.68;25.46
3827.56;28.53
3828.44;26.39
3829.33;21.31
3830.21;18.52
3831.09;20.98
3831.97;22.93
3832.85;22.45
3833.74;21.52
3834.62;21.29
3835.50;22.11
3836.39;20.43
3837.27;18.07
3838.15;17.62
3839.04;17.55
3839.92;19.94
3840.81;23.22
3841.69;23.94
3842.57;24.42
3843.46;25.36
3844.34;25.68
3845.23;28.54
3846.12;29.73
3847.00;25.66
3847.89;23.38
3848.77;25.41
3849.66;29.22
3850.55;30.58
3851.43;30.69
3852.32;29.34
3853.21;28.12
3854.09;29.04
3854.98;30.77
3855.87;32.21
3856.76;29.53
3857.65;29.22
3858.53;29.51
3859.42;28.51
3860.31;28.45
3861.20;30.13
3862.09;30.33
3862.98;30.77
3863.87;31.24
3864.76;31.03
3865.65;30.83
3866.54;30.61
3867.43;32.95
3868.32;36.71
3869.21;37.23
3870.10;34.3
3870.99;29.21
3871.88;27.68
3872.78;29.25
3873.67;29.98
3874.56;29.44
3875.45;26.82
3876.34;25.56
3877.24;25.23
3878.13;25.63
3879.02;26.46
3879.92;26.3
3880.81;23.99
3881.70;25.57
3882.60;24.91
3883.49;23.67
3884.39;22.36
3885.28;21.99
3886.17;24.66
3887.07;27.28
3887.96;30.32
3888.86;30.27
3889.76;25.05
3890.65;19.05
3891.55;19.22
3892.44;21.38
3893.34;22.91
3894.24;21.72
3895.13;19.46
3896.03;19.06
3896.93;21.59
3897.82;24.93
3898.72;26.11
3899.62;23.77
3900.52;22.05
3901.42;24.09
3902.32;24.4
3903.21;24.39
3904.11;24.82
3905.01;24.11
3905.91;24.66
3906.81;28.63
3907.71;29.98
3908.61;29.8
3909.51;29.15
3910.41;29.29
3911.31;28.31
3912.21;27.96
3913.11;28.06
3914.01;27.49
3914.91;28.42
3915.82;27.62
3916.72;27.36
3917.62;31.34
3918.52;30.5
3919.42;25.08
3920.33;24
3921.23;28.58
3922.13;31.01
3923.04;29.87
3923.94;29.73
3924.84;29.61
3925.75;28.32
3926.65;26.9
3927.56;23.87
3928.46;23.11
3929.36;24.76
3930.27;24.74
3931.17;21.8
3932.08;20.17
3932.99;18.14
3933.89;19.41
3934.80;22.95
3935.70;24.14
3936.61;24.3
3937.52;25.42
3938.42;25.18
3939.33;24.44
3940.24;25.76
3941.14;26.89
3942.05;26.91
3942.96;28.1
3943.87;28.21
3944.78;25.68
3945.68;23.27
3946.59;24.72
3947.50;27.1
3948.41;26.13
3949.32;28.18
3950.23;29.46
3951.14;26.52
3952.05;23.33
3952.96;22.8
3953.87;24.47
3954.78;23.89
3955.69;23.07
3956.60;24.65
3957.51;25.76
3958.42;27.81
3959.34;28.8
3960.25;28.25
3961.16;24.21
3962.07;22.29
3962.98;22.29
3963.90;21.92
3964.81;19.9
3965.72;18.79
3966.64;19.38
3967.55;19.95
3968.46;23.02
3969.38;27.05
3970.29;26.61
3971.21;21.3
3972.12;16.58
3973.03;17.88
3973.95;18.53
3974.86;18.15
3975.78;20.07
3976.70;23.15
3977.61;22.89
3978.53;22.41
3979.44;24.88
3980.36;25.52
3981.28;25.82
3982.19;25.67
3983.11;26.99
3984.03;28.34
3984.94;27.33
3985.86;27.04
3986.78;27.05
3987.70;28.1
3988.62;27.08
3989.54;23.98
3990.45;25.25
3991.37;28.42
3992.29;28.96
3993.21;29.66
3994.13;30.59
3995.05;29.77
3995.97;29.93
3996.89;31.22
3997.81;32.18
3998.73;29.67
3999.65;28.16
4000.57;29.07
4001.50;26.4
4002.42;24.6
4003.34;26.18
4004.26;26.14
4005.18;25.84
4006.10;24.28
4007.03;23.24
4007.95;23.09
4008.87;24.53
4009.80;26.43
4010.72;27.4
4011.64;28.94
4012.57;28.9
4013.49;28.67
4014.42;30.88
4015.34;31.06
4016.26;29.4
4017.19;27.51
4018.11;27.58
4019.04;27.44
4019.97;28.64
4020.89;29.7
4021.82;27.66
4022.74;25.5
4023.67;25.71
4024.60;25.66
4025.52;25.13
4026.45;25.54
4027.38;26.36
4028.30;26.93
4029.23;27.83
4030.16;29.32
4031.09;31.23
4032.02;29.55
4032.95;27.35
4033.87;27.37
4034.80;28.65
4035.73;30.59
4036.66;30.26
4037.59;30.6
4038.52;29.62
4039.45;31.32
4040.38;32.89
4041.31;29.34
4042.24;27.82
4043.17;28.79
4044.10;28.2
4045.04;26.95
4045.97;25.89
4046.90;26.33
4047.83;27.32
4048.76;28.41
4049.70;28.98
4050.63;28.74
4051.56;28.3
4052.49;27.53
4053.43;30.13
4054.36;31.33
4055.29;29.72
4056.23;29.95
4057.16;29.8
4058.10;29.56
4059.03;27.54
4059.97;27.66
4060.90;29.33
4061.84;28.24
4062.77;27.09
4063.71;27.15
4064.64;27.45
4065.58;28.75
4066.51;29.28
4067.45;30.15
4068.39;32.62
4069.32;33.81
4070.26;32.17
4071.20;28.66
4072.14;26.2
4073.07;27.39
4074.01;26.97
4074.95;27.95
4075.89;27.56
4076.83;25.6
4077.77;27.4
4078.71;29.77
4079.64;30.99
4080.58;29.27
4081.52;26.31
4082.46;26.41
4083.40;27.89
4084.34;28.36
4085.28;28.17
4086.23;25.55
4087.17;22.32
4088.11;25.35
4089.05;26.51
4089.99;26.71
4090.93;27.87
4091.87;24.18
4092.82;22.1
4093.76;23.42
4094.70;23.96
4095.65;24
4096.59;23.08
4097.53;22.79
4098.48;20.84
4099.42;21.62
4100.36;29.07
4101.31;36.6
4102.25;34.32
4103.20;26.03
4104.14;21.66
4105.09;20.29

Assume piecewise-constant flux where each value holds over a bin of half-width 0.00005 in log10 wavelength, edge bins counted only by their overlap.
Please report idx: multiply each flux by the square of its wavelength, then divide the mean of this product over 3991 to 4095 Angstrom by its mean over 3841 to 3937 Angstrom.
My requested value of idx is 1.13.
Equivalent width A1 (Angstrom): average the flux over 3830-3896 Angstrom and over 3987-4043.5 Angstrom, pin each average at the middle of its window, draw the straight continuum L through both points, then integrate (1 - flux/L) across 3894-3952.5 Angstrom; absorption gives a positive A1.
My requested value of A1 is 2.6 Angstrom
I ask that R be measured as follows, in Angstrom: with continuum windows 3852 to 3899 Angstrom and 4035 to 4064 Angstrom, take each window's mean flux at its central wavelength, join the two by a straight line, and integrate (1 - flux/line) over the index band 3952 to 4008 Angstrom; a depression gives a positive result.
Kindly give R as 6.4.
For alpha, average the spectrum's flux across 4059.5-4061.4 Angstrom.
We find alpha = 28.5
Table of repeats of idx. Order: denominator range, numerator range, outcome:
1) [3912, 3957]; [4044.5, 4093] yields 1.16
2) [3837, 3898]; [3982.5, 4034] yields 1.11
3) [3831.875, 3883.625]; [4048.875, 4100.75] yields 1.13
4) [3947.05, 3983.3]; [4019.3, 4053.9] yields 1.24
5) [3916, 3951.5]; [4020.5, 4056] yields 1.15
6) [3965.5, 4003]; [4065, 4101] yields 1.11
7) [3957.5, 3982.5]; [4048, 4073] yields 1.34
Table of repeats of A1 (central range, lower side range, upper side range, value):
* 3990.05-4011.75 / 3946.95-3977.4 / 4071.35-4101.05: -2.9 Angstrom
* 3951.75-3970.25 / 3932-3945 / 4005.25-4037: 1.2 Angstrom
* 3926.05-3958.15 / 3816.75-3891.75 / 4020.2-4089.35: 3.1 Angstrom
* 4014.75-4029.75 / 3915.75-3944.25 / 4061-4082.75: 0.1 Angstrom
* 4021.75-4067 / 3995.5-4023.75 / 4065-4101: -1.8 Angstrom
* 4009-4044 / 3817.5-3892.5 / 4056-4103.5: -1.5 Angstrom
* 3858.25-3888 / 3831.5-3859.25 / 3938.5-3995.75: -3.7 Angstrom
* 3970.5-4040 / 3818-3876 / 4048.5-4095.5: 2.1 Angstrom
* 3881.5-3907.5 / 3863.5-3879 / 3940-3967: 4.3 Angstrom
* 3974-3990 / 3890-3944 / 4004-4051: 1.2 Angstrom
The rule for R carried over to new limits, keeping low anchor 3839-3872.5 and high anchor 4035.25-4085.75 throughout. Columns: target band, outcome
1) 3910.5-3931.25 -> 0.99 Angstrom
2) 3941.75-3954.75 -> 1.28 Angstrom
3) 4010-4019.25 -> 0.02 Angstrom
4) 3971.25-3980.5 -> 2.55 Angstrom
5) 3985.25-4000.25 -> 0.13 Angstrom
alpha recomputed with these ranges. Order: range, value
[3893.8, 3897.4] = 20.5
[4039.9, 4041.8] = 31.1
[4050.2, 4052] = 28.6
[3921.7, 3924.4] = 30.2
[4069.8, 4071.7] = 30.3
